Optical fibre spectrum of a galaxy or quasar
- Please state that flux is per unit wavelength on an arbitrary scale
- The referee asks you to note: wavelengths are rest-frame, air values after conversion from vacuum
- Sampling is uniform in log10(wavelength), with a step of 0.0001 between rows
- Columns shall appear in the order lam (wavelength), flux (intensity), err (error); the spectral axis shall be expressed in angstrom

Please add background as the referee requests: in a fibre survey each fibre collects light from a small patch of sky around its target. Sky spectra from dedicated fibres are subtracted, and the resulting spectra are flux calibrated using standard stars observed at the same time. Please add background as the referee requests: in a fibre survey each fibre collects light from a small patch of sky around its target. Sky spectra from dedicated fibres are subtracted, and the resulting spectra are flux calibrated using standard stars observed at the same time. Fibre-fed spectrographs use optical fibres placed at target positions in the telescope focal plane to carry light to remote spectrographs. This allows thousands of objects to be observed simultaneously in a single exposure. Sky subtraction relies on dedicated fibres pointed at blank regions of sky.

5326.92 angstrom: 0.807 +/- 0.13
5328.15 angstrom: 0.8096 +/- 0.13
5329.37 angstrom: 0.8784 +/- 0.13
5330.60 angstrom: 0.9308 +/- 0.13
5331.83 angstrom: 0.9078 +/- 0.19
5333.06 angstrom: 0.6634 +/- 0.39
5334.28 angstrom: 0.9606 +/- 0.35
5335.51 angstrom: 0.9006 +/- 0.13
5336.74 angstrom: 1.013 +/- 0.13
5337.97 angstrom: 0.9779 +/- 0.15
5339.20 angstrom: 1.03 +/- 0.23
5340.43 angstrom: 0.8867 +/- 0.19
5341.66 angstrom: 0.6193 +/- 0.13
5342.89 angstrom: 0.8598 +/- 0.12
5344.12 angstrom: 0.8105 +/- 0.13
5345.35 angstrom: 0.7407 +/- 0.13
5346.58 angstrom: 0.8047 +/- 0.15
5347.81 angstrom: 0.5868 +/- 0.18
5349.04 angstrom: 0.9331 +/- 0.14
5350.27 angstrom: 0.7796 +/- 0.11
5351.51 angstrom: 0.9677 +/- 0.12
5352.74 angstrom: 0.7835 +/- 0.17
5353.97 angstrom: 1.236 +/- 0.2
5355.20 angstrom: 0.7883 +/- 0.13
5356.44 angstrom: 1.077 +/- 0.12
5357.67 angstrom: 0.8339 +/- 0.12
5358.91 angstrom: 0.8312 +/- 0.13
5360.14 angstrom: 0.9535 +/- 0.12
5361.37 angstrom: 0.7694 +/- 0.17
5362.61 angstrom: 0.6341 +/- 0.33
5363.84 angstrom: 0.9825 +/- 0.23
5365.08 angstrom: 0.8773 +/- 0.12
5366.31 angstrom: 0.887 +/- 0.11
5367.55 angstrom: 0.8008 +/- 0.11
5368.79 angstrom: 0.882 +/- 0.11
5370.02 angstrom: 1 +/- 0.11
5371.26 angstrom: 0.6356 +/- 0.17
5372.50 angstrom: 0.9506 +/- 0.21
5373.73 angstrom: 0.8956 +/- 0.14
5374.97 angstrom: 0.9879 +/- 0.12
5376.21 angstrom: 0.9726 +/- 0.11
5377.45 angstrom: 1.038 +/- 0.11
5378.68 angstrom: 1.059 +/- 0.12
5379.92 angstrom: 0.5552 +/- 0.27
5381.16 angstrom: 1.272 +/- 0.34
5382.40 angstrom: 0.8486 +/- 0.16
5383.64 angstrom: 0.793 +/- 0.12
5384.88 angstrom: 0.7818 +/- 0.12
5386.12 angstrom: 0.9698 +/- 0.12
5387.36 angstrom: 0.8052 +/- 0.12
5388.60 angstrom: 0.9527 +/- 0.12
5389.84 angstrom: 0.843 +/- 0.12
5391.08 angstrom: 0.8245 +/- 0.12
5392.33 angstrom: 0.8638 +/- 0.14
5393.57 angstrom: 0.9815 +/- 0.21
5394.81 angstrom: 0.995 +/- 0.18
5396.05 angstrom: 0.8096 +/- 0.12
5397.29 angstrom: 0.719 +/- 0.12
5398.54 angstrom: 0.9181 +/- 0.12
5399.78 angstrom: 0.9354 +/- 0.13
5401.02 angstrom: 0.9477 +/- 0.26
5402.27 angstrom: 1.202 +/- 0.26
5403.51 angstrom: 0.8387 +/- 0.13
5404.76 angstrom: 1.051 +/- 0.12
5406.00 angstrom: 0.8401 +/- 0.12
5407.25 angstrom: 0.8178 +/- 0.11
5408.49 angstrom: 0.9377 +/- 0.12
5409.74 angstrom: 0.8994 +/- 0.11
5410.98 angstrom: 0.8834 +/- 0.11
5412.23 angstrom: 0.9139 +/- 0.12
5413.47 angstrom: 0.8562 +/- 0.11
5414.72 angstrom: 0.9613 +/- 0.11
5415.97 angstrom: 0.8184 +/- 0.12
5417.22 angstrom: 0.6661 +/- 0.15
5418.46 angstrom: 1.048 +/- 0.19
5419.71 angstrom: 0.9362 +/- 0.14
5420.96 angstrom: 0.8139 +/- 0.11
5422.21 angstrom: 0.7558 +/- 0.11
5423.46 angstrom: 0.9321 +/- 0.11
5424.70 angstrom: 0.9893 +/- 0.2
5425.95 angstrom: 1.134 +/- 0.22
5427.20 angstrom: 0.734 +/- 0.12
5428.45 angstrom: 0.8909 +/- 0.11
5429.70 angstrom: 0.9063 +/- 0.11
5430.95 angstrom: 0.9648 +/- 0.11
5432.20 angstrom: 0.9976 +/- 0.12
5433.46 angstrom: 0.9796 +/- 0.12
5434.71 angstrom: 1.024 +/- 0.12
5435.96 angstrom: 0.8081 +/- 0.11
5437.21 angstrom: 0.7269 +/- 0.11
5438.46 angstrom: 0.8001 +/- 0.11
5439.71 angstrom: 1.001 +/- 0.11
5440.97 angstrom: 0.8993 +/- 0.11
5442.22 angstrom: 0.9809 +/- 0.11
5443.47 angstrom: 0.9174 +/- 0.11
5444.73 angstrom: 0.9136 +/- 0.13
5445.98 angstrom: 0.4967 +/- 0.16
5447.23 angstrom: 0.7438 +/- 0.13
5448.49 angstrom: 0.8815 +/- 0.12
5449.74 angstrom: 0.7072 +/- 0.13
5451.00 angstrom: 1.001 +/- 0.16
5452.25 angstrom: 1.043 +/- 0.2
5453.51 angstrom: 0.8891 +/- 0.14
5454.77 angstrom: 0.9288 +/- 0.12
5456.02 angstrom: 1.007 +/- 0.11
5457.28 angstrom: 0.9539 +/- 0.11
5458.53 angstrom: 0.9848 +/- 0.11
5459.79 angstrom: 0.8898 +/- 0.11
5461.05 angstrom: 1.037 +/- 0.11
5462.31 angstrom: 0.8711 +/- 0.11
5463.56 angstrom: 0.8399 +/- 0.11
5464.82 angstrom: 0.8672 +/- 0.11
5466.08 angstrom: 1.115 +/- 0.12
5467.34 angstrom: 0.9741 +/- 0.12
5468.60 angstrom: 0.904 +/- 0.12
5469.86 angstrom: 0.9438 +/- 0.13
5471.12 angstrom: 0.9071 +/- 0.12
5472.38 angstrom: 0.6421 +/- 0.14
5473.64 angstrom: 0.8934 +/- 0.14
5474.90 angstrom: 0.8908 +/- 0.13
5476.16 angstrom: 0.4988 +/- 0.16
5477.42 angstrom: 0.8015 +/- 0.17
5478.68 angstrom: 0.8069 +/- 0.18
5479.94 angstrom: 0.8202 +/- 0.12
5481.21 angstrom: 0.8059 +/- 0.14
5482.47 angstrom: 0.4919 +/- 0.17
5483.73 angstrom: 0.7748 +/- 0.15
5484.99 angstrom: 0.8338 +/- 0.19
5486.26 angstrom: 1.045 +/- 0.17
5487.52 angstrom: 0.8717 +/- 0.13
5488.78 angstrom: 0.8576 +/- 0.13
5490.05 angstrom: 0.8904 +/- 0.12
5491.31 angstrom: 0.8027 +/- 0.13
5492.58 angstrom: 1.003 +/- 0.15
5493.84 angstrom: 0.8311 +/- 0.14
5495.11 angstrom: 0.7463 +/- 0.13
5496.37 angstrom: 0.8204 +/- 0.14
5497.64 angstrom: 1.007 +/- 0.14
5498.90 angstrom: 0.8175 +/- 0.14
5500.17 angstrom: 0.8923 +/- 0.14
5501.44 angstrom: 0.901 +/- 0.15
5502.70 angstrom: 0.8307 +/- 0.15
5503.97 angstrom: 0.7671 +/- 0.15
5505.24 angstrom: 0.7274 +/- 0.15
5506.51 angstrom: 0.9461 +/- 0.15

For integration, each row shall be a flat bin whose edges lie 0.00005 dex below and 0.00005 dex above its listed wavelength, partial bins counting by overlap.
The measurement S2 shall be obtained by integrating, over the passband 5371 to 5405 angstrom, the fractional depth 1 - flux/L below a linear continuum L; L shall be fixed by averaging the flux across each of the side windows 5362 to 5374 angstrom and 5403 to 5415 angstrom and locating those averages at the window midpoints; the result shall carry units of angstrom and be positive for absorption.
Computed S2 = -1.3 angstrom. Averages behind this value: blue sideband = 0.854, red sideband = 0.899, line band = 0.91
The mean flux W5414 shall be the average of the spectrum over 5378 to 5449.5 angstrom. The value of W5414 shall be 0.891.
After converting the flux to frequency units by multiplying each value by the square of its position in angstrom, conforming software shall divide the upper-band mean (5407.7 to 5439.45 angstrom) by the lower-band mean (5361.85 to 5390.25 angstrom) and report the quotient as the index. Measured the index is 1.03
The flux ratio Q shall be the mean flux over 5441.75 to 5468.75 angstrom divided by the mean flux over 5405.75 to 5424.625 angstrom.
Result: 1.03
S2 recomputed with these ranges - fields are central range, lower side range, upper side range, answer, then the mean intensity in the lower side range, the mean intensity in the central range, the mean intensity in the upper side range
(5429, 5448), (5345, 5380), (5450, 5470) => 1.12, 0.876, 0.877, 0.949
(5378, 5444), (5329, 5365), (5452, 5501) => -2.54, 0.867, 0.902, 0.87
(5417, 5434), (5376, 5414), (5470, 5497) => -0.81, 0.907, 0.916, 0.814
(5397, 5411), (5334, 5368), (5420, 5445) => -0.43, 0.868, 0.922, 0.909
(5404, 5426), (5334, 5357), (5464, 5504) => -0.85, 0.88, 0.897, 0.847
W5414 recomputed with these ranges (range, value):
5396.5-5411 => 0.916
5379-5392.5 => 0.868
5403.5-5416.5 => 0.895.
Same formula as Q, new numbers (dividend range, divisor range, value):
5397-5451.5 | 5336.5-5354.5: 1.03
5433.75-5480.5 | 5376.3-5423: 0.98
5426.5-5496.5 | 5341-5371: 1.02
